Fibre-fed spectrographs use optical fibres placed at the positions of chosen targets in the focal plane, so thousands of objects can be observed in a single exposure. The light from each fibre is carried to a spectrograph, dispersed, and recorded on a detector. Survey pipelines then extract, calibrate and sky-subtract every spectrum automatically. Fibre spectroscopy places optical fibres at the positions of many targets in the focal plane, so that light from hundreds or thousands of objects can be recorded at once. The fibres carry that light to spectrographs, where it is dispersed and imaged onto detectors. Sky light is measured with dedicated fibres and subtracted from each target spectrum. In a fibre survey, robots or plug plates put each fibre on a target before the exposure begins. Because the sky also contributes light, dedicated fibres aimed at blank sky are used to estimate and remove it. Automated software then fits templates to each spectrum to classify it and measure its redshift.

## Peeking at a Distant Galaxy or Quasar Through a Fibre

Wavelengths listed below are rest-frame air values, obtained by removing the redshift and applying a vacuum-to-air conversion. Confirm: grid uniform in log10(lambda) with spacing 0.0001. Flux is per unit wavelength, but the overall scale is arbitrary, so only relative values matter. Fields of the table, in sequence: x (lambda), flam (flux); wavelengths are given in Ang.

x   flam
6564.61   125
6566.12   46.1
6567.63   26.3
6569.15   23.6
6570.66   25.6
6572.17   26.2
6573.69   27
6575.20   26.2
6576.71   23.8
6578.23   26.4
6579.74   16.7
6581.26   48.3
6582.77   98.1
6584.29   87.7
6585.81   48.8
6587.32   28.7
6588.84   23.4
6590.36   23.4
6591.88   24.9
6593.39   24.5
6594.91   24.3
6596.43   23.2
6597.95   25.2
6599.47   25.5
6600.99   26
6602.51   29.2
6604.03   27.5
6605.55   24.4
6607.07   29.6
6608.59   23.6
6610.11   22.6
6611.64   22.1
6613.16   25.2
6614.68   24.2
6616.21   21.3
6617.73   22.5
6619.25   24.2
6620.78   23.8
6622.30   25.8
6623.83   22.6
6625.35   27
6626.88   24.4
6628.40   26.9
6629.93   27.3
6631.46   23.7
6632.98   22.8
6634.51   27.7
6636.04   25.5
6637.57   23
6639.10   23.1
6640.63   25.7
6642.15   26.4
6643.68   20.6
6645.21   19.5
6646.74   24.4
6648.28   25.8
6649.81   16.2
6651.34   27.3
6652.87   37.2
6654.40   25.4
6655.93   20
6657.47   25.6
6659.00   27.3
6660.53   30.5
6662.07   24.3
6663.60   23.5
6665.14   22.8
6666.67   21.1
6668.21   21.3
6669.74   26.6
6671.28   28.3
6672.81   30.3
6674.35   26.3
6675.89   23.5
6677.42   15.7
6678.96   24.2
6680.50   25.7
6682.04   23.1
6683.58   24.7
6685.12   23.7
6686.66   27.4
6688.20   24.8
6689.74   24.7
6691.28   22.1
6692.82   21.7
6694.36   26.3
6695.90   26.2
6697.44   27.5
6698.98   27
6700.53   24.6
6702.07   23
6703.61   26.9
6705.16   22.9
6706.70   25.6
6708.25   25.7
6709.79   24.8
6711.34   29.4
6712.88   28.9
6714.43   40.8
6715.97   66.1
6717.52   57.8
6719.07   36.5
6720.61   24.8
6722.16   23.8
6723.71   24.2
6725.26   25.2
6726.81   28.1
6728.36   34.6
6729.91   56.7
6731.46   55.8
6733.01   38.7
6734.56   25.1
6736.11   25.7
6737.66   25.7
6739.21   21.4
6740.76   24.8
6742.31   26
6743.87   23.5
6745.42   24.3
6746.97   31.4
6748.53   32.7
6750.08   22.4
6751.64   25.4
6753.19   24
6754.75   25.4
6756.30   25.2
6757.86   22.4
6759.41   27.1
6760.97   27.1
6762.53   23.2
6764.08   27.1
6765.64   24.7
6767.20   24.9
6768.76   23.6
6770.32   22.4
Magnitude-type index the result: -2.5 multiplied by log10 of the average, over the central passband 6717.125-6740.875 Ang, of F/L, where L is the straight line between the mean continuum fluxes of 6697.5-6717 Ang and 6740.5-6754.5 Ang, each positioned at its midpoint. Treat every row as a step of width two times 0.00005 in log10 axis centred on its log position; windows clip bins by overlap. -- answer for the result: -0.17 mag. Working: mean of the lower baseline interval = 30.7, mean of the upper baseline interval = 26.1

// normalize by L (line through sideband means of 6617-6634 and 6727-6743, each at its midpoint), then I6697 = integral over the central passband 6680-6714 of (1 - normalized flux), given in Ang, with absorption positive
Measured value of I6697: 5.5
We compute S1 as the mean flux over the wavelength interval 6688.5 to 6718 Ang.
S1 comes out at 29.8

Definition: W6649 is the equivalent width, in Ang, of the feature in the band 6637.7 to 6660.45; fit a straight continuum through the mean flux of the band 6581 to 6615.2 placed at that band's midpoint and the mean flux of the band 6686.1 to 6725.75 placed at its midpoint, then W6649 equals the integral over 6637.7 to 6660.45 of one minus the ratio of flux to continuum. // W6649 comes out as 4.7 Ang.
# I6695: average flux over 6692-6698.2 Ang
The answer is 25.4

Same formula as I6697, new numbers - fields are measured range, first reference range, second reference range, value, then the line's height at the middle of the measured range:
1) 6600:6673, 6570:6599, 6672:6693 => 9.87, 28.9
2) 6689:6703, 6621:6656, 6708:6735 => 3.40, 32.8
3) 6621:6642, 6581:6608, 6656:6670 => 3.15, 29.5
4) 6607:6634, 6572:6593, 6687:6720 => 8.48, 35.5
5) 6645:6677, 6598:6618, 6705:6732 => 5.10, 29.9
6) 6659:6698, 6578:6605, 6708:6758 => 9.63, 32.8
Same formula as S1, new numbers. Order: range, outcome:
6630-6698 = 24.6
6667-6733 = 29.3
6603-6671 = 24.6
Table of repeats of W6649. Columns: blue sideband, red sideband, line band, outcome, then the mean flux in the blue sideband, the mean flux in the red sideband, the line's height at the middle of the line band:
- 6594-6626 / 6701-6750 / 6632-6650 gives 2.0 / 24.7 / 31.5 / 26.5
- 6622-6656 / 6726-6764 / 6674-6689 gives 1.5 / 24.8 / 29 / 26.5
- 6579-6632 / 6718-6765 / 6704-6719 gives -3.4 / 29.9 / 28.8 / 29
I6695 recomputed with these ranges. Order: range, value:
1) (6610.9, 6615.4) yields 23.9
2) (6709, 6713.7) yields 27.8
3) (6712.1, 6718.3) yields 48.4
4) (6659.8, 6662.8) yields 27.3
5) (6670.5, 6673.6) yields 29.3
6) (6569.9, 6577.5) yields 25.8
